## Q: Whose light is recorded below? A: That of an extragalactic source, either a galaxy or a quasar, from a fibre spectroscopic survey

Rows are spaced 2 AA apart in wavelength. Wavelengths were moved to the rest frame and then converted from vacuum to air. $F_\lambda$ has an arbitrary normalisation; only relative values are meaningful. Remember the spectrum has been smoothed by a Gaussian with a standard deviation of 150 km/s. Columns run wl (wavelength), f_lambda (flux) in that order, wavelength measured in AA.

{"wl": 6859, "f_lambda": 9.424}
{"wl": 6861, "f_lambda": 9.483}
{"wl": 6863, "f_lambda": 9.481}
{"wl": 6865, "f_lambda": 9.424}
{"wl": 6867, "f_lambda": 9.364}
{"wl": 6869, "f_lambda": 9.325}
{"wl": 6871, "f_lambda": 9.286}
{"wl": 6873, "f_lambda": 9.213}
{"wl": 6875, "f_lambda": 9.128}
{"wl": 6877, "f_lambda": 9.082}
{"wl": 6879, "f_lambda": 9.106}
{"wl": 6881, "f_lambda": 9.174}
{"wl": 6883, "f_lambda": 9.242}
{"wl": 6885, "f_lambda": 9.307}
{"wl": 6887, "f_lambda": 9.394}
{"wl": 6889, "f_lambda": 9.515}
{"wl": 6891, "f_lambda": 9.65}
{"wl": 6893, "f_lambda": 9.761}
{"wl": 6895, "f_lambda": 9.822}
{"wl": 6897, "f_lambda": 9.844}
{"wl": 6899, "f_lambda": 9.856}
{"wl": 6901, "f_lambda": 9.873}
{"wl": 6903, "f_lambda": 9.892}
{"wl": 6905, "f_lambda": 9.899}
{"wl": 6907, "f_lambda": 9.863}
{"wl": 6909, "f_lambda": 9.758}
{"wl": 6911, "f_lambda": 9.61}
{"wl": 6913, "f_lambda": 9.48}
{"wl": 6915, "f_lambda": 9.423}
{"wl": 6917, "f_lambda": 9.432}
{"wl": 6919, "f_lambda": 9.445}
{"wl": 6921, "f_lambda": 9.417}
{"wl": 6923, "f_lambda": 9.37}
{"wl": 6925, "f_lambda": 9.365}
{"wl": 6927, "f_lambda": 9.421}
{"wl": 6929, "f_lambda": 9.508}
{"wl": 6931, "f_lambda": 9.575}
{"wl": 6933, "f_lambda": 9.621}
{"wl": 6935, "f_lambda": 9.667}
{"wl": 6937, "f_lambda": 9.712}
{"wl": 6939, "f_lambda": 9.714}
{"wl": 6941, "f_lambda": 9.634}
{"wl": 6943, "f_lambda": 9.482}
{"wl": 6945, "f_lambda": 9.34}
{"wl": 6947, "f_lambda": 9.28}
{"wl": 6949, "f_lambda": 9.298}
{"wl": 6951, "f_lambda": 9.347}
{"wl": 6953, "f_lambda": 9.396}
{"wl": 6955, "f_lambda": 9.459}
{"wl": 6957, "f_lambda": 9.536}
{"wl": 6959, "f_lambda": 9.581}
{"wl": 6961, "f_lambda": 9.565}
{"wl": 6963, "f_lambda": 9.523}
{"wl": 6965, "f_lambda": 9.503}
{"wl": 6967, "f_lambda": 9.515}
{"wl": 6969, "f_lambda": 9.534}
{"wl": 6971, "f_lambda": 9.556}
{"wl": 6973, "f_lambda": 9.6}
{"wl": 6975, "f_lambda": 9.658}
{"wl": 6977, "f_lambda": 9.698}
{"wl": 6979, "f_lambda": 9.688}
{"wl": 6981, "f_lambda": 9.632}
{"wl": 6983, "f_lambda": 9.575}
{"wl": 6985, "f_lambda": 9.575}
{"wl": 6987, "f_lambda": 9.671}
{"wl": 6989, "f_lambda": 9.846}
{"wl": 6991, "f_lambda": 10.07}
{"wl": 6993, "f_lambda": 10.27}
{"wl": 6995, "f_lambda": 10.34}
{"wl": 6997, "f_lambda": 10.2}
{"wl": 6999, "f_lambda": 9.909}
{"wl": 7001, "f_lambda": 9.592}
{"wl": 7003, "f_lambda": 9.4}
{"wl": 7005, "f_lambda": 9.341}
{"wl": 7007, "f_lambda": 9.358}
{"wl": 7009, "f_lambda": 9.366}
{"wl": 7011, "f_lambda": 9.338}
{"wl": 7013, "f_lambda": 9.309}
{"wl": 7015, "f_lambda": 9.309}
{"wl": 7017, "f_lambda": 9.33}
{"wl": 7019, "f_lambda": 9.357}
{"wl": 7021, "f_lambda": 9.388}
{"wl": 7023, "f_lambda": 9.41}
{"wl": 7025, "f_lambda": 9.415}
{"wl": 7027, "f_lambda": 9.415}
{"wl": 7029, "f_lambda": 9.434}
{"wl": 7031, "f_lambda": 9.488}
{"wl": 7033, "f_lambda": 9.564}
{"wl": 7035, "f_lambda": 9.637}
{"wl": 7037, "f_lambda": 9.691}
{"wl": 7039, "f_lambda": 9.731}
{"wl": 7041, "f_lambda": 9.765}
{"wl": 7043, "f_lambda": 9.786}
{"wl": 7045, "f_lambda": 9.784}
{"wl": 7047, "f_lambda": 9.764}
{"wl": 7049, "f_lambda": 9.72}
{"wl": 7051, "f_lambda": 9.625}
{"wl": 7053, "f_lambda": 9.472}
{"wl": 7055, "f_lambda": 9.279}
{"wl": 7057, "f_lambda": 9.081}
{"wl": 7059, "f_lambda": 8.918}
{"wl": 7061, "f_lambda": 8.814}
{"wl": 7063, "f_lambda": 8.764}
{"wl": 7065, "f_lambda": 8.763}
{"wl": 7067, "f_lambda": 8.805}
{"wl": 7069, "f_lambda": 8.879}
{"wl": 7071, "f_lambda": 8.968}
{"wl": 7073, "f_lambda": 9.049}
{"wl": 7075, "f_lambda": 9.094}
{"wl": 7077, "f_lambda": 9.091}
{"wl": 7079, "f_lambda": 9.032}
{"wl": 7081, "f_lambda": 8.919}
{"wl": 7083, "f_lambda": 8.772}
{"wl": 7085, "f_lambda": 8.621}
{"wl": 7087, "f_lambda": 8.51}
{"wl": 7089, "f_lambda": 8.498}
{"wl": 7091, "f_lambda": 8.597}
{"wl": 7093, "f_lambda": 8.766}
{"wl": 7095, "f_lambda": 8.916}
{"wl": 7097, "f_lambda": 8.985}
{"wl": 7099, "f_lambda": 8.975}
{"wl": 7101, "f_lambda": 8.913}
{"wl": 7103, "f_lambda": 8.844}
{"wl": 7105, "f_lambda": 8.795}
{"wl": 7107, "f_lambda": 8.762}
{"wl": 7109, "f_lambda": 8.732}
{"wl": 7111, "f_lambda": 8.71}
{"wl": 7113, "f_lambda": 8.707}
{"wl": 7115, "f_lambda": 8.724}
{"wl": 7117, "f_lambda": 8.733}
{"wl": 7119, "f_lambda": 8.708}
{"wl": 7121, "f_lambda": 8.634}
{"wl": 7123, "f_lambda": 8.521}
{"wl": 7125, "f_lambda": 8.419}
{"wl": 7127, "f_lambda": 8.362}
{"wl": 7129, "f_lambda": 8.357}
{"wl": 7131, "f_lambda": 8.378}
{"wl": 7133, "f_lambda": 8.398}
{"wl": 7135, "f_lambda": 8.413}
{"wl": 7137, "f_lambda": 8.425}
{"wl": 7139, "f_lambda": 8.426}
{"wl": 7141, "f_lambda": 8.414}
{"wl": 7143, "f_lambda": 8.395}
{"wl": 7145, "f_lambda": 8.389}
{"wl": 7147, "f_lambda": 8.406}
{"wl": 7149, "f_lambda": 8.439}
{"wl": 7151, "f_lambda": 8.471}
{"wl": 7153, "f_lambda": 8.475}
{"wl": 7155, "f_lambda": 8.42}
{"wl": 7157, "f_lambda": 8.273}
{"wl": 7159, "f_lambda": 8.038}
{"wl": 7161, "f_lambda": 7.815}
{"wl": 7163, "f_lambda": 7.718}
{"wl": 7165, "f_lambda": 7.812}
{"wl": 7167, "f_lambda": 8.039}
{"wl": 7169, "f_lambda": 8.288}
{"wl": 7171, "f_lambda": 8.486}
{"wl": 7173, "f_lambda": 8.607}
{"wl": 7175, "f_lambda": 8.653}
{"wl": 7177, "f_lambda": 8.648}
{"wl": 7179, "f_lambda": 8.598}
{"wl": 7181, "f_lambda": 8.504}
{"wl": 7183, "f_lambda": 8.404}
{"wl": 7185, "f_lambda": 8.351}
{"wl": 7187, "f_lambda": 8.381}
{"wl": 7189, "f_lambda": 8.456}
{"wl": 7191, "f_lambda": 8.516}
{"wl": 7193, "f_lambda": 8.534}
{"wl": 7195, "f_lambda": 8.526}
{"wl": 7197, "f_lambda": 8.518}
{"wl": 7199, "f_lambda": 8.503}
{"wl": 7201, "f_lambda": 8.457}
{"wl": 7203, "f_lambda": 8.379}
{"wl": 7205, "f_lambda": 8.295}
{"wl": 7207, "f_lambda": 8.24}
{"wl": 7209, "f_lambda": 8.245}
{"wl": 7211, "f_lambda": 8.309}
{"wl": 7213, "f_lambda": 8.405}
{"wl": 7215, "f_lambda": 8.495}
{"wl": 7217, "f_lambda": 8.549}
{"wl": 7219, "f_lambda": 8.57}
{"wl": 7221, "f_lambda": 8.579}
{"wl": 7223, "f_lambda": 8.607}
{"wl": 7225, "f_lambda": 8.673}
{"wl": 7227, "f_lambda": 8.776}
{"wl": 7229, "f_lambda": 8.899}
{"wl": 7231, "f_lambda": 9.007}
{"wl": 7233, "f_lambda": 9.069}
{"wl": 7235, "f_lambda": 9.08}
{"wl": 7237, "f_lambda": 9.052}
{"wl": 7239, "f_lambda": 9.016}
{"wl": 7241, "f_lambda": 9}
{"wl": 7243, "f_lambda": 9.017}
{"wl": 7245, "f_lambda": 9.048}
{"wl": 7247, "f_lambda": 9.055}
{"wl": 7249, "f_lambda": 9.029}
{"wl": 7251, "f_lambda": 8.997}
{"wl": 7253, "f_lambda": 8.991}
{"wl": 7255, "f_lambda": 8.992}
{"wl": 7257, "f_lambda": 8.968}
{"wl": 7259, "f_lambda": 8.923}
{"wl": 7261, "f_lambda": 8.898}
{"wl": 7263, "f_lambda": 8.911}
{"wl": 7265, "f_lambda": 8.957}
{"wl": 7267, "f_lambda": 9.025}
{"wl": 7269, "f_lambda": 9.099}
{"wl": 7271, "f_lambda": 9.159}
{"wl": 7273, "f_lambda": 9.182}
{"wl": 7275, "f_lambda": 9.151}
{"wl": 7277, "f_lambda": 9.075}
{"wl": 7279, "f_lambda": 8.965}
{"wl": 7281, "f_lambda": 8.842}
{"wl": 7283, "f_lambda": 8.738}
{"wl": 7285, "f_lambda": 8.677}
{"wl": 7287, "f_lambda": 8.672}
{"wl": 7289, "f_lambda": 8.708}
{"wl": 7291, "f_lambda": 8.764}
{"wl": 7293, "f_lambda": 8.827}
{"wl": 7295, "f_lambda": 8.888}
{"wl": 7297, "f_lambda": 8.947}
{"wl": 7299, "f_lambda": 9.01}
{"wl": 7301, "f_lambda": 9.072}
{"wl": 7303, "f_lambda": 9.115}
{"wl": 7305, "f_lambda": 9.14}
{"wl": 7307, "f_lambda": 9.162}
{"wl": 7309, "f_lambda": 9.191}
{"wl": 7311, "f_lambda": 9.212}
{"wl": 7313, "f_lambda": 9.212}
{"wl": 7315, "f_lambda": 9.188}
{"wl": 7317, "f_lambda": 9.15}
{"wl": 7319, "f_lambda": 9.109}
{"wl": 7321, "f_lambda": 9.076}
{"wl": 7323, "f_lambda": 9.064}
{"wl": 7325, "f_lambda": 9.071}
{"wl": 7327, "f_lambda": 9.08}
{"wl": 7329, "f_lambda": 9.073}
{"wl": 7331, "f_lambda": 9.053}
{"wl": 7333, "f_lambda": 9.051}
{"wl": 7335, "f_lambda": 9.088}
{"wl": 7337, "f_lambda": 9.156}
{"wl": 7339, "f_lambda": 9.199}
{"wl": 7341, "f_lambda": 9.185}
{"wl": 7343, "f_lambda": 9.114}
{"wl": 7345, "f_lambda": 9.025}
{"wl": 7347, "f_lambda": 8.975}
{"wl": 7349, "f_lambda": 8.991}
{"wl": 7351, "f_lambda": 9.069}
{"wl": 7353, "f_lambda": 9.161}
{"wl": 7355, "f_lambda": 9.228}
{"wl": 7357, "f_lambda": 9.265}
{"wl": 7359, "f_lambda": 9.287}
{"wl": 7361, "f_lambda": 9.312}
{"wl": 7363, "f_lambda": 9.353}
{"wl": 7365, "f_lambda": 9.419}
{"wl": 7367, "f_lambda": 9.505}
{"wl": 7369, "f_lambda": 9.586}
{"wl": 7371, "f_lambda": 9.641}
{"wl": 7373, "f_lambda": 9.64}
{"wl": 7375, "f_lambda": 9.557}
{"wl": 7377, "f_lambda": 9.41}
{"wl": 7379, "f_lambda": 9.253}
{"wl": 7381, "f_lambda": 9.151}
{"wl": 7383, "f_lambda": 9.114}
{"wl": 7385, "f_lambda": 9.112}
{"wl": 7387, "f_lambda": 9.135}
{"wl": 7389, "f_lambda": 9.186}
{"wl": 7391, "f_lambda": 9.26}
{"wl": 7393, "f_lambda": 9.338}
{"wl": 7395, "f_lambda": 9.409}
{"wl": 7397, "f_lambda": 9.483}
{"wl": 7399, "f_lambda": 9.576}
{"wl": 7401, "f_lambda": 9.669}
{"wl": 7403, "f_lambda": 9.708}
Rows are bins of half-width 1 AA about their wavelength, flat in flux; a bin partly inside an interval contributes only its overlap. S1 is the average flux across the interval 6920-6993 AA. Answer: 9.56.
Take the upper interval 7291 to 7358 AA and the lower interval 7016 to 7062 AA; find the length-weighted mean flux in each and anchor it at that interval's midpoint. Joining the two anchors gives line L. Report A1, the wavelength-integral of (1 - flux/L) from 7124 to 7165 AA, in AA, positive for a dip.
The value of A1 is 4.5 AA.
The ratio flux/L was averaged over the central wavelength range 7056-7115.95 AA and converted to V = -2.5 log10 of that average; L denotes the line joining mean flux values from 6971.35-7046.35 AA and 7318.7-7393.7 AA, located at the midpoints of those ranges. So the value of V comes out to 0.083 mag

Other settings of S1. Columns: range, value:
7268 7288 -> 8.96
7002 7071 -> 9.36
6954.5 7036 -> 9.59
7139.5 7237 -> 8.46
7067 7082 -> 8.99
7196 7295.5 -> 8.81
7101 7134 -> 8.62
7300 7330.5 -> 9.13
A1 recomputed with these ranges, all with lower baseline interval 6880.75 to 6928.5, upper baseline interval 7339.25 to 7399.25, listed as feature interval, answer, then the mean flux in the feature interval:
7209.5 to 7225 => 1.45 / 8.5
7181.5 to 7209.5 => 2.91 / 8.42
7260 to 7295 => 1.59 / 8.92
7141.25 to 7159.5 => 2.03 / 8.38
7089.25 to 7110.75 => 1.47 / 8.81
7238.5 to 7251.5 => 0.47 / 9.02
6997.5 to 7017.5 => 0.15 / 9.45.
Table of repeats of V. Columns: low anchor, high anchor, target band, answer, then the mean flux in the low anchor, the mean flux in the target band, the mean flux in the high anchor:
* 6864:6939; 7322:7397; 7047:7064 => 0.021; 9.51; 9.24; 9.23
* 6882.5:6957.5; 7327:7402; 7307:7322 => 0.016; 9.56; 9.16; 9.27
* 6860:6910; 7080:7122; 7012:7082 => -0.044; 9.51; 9.31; 8.75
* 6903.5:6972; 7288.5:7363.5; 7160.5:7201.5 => 0.108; 9.53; 8.38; 9.09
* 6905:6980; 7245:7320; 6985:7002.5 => -0.055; 9.53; 9.95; 9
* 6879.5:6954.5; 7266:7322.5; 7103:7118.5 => 0.064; 9.55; 8.74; 9.01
